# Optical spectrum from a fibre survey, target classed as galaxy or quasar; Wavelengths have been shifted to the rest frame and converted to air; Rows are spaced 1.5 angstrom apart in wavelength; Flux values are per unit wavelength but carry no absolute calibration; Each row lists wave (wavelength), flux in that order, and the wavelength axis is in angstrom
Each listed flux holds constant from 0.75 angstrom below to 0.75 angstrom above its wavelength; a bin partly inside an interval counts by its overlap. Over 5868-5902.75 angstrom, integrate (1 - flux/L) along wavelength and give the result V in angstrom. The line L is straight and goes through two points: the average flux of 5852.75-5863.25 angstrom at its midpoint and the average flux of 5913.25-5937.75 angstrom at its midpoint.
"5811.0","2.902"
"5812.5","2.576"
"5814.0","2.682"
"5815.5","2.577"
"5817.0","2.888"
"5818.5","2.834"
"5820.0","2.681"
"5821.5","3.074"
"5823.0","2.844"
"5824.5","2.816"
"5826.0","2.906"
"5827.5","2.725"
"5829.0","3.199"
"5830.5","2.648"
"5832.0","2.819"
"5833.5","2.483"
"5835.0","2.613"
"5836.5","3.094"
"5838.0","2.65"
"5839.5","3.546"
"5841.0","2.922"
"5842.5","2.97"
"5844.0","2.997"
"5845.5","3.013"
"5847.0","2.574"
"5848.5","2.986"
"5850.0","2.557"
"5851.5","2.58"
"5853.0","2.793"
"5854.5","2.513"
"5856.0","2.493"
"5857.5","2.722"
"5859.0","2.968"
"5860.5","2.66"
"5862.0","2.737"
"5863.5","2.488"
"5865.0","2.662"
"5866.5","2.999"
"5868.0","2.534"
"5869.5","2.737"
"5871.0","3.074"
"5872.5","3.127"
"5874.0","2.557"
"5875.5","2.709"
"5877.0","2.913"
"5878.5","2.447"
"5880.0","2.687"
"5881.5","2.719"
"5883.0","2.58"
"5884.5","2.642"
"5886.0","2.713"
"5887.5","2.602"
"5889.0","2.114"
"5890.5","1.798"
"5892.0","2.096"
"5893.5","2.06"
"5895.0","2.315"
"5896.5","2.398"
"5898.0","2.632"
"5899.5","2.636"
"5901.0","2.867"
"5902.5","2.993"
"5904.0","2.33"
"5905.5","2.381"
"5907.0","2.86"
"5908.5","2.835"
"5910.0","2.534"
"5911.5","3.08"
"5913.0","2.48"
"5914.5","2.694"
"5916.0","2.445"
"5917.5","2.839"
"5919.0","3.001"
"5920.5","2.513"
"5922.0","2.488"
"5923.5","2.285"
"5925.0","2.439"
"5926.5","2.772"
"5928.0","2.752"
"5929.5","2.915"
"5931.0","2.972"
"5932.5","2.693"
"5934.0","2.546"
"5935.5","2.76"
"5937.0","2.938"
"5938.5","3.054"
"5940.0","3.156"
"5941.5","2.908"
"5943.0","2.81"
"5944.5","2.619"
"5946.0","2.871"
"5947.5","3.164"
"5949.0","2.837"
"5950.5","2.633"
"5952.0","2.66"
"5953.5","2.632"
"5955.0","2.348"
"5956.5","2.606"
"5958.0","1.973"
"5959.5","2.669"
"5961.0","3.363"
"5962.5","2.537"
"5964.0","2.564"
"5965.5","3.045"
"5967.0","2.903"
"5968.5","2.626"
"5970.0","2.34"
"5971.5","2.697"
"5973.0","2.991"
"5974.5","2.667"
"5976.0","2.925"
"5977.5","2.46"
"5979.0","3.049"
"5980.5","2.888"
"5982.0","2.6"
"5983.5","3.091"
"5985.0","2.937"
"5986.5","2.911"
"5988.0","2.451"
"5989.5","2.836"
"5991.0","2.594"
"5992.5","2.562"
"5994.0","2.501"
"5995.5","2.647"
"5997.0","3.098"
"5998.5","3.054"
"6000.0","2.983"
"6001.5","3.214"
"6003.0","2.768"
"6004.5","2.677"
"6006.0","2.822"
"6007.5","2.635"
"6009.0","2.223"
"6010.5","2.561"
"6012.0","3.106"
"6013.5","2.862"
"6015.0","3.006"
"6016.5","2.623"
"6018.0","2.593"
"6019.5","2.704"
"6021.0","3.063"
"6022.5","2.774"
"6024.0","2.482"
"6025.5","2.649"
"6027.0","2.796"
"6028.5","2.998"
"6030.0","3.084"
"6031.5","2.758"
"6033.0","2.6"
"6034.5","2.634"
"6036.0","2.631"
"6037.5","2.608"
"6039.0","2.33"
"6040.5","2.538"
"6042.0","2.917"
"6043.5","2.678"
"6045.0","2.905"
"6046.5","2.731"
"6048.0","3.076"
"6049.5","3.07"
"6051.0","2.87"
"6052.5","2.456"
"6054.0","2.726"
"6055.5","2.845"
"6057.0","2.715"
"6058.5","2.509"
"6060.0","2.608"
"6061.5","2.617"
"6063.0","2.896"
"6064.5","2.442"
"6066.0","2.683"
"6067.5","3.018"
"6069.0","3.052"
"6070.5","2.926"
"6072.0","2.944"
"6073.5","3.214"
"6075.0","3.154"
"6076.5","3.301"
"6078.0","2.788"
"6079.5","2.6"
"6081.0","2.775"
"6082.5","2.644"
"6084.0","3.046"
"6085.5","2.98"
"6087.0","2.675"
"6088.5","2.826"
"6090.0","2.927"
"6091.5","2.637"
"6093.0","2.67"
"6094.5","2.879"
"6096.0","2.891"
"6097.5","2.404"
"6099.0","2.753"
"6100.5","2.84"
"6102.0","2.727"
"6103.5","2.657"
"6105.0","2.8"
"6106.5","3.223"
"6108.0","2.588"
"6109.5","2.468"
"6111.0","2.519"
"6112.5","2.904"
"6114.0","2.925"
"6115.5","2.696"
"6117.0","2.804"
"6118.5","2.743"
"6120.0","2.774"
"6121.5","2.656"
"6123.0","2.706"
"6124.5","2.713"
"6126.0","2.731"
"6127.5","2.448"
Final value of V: 1.40 angstrom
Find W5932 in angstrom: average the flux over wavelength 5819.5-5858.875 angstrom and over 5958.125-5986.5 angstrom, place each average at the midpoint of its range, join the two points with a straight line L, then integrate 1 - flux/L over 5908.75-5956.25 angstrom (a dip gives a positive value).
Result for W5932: 1.0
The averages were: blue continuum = 2.82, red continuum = 2.78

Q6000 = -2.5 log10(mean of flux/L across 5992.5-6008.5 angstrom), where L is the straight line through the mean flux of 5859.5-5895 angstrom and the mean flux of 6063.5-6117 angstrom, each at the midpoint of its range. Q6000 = -0.04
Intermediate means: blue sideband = 2.59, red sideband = 2.82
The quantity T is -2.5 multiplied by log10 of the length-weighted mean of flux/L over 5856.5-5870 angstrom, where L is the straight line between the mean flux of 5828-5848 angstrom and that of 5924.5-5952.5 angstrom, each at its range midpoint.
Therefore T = 0.06 mag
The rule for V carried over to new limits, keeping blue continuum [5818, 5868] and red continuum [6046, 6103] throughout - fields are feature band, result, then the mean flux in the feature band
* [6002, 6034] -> 0.6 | 2.75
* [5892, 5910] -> 1.6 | 2.55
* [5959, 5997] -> 0.6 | 2.76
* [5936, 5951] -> -0.5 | 2.9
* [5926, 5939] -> -0.1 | 2.82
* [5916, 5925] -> 0.7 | 2.59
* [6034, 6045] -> 0.7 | 2.64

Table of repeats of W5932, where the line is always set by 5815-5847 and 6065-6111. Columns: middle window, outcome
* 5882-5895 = 2.39 angstrom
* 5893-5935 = 3.18 angstrom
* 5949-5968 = 1.20 angstrom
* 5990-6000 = 0.28 angstrom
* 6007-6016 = 0.34 angstrom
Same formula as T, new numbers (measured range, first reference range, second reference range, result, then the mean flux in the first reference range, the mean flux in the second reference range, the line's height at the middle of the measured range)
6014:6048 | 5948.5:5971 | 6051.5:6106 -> 0.00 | 2.65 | 2.8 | 2.74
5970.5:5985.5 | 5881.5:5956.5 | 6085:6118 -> -0.05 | 2.65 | 2.76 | 2.68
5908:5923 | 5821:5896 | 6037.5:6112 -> 0.02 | 2.71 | 2.79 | 2.73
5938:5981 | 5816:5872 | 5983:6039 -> 0.01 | 2.81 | 2.76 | 2.78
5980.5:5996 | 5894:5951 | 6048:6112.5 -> 0.01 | 2.72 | 2.8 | 2.75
